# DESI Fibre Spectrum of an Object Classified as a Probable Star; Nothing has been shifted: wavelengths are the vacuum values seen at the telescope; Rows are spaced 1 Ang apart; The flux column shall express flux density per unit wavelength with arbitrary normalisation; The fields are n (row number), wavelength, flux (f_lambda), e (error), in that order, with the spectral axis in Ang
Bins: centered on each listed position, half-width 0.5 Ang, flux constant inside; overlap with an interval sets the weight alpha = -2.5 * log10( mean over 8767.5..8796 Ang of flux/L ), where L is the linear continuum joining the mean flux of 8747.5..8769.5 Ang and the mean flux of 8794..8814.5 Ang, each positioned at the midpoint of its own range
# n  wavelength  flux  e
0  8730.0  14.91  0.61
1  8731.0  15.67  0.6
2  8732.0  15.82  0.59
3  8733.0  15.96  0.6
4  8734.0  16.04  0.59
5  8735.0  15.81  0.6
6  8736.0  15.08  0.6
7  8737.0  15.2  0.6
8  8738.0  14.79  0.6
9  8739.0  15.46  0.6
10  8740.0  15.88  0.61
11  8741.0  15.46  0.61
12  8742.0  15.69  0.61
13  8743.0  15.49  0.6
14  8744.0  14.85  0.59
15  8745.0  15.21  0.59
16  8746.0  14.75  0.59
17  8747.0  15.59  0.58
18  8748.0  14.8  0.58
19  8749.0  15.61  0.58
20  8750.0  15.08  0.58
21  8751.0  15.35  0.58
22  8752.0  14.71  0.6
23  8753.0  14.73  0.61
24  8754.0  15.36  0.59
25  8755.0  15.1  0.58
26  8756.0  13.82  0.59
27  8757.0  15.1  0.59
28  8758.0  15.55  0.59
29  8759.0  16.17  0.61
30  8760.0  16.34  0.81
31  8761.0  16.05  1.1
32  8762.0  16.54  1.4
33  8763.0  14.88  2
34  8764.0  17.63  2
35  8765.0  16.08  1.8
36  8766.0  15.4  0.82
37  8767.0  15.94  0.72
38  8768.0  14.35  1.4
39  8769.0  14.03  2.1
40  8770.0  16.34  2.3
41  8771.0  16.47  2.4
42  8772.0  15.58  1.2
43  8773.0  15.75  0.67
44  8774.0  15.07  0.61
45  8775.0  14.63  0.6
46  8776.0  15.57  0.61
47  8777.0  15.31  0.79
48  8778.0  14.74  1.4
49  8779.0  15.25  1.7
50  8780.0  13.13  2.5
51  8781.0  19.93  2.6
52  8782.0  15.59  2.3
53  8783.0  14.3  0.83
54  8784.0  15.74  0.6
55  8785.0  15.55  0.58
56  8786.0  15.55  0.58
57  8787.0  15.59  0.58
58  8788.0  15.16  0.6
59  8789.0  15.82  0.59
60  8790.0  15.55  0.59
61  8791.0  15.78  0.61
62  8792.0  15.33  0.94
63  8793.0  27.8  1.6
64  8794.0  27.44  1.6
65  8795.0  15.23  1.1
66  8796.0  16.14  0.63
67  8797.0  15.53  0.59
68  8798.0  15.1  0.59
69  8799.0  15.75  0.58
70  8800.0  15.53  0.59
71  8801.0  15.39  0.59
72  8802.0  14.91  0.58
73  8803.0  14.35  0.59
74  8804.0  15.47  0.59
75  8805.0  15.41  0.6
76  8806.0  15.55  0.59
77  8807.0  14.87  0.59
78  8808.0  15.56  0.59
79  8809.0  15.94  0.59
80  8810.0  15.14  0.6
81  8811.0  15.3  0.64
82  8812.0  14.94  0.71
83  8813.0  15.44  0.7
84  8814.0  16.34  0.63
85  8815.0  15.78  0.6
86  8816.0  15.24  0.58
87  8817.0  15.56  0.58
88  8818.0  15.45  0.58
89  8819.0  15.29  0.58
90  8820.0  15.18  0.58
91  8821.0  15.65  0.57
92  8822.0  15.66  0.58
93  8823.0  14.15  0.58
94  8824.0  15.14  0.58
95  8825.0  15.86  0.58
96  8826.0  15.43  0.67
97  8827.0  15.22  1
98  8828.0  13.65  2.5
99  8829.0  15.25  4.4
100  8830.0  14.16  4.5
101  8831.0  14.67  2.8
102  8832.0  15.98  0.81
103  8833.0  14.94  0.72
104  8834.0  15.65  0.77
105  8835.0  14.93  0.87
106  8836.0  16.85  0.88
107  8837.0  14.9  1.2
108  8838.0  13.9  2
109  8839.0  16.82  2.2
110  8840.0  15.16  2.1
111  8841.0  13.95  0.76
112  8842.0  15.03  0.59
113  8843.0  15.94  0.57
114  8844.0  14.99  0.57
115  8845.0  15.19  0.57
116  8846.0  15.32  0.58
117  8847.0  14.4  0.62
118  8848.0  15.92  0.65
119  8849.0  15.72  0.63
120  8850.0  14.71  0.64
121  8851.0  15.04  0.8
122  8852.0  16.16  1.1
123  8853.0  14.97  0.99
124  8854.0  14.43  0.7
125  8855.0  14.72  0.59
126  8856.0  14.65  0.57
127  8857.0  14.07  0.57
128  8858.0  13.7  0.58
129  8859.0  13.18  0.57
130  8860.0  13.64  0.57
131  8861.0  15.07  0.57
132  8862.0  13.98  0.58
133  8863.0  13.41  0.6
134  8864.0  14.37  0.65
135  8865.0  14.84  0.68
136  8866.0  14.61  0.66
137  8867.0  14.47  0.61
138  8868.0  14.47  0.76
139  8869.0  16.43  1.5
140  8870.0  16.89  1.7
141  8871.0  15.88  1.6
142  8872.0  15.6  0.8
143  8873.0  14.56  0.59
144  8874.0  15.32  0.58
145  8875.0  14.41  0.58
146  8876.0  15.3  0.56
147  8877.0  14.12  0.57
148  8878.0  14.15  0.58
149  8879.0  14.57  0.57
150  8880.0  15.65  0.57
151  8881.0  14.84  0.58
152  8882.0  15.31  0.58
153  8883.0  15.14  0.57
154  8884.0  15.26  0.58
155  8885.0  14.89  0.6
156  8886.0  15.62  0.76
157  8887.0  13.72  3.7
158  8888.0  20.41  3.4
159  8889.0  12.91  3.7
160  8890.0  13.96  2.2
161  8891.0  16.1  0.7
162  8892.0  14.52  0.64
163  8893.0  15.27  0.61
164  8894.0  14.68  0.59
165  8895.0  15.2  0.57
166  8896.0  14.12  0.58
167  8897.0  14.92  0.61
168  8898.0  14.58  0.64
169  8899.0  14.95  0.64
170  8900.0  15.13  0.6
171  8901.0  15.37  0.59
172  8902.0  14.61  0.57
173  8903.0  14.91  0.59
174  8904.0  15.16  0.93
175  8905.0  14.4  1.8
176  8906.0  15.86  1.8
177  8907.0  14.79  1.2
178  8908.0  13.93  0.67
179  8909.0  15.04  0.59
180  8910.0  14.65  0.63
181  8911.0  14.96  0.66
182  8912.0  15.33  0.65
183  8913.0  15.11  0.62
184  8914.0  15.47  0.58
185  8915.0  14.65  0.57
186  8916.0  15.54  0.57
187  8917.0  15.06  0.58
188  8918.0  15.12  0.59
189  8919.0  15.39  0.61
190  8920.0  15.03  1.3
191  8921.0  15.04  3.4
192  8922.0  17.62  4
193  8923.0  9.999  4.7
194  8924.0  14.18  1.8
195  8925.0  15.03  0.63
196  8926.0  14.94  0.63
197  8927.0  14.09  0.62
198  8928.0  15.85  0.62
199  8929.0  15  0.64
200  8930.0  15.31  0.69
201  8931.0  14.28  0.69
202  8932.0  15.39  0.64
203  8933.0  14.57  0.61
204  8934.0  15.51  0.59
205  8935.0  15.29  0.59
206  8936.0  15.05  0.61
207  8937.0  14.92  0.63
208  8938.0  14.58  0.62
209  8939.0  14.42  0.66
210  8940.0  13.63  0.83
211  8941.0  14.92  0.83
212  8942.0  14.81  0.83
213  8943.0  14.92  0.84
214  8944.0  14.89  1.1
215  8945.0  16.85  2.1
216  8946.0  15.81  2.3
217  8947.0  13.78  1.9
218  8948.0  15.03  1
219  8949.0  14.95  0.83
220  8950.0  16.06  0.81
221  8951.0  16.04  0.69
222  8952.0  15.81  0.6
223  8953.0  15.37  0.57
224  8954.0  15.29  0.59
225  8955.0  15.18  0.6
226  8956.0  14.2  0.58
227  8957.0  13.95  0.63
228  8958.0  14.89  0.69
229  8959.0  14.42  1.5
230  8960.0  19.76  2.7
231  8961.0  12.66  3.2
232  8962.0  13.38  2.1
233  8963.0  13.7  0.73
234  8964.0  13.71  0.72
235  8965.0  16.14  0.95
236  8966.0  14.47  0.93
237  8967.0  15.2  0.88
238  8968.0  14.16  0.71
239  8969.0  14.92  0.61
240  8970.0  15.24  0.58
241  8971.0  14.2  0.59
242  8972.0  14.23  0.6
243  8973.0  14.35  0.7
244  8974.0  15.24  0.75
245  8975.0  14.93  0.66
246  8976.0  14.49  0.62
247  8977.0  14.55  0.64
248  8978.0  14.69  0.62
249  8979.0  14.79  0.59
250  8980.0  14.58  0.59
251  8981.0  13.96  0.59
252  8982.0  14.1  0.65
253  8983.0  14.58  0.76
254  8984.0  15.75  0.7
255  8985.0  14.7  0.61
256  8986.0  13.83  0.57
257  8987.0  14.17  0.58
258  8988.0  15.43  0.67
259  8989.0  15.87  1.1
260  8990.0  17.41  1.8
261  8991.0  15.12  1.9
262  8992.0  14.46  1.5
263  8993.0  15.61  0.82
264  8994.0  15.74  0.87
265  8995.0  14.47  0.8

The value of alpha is -0.05 mag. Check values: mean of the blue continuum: 15.4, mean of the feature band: 16.3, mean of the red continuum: 15.7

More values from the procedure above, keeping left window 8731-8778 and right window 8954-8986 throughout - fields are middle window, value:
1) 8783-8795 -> -0.15 mag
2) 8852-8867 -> 0.05 mag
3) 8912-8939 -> -0.01 mag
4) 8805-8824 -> -0.01 mag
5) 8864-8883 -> 0.00 mag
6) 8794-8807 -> -0.04 mag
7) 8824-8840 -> 0.00 mag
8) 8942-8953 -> -0.05 mag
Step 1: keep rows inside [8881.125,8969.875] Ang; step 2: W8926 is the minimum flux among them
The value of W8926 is 9.999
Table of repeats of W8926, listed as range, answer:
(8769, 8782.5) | 13.13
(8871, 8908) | 12.91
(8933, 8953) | 13.63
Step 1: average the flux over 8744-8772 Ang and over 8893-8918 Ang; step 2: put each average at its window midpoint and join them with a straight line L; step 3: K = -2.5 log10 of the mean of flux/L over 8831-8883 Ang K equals 0.010 mag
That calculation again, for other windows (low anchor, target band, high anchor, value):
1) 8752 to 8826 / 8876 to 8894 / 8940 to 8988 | 0.013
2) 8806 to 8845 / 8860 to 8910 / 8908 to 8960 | 0.012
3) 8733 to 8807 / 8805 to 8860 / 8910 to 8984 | 0.023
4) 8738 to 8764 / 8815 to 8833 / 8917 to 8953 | 0.004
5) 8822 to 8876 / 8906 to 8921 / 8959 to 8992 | -0.011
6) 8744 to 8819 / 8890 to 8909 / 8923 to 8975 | 0.017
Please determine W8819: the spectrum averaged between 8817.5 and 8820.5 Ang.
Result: 15.3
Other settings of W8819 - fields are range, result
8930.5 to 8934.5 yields 14.9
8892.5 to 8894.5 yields 15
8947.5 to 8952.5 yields 15.6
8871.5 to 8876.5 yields 15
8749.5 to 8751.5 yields 15.2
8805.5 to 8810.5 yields 15.4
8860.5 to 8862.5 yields 14.5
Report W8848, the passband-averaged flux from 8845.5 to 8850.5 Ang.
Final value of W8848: 15.2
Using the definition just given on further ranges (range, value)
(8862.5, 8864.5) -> 13.9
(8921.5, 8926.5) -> 14.4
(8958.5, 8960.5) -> 17.1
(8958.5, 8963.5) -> 14.8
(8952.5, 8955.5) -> 15.3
